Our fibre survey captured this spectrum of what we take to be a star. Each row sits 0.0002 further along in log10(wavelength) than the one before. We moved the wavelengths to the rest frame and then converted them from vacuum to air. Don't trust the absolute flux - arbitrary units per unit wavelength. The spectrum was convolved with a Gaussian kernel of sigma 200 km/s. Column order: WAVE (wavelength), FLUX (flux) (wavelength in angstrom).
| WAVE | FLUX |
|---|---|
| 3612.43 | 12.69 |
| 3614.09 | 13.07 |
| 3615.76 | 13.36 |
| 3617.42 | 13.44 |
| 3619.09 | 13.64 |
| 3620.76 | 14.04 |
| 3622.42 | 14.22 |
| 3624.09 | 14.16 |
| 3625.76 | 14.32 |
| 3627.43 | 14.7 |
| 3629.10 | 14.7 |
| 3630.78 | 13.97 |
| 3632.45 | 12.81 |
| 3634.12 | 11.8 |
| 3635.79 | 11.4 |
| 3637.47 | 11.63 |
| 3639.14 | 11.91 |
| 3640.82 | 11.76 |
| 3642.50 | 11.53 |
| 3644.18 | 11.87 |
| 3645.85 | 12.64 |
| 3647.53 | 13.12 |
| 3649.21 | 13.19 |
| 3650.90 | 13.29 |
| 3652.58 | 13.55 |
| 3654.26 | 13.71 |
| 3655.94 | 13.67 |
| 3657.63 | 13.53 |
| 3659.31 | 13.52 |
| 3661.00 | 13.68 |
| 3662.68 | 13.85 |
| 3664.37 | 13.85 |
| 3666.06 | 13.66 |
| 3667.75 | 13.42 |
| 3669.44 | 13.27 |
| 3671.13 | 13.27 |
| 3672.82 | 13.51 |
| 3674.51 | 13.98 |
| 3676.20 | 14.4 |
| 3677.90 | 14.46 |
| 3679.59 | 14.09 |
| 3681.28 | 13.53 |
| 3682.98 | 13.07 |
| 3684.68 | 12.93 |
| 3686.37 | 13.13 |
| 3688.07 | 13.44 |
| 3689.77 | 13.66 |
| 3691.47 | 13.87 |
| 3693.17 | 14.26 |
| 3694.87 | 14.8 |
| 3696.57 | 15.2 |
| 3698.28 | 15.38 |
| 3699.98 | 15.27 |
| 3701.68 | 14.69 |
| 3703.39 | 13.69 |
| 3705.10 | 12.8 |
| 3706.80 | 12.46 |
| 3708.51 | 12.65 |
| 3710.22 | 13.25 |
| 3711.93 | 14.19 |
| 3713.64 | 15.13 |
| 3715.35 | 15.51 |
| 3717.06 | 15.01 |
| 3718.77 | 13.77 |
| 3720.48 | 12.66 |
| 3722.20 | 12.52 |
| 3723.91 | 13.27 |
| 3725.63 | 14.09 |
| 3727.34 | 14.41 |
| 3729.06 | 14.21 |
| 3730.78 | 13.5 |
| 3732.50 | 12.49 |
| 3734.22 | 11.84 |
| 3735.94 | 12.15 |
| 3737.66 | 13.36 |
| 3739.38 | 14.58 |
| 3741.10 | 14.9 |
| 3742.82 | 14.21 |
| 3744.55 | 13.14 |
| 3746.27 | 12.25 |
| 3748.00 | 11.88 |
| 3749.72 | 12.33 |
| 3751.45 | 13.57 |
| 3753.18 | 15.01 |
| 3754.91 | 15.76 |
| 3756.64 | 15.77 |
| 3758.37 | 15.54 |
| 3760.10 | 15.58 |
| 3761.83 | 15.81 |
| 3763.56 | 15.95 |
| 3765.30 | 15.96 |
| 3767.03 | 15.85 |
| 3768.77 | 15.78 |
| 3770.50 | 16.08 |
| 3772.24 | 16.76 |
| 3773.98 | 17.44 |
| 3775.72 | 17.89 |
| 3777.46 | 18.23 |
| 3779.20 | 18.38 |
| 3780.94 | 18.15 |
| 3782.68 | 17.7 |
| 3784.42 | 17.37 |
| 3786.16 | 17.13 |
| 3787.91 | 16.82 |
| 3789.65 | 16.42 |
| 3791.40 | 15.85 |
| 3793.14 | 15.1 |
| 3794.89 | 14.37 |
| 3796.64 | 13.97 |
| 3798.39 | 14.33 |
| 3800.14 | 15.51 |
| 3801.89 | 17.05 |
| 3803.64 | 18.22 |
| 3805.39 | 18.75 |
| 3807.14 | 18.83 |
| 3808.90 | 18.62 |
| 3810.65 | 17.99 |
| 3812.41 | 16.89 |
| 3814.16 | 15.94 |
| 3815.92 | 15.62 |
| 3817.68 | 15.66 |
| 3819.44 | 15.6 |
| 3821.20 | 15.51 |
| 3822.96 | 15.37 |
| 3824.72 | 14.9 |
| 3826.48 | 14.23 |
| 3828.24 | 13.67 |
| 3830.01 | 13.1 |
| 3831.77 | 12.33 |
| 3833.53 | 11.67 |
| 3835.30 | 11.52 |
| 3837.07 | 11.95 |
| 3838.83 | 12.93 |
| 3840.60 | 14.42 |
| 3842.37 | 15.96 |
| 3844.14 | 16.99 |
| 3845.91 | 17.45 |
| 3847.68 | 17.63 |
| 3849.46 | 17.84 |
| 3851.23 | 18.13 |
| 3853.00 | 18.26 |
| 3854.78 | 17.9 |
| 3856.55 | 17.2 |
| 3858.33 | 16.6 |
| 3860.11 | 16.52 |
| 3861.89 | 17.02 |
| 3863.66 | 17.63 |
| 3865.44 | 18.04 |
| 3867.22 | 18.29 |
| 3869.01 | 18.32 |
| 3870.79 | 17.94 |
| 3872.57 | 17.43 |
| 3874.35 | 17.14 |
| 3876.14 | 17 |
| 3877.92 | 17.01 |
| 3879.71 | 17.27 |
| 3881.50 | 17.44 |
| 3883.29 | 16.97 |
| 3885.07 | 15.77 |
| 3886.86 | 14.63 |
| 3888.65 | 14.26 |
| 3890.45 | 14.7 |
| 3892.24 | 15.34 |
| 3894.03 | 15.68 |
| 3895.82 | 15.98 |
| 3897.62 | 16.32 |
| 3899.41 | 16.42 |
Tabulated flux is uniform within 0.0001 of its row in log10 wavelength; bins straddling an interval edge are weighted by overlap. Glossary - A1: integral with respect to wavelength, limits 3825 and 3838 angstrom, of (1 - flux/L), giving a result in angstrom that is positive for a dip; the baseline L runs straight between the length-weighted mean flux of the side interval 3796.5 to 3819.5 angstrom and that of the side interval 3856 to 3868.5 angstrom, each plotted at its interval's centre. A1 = 3.26 angstrom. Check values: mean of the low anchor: 16.8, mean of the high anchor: 17.4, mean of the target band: 12.8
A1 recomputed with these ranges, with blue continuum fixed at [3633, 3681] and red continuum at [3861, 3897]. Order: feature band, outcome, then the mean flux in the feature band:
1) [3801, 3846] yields 1.1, 15.4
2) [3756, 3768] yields -0.8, 15.8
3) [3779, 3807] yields -2.3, 16.6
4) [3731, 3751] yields 2.0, 13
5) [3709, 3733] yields 0.5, 13.9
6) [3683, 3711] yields -0.1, 13.8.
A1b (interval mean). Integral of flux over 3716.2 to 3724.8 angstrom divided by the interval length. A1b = 13.4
